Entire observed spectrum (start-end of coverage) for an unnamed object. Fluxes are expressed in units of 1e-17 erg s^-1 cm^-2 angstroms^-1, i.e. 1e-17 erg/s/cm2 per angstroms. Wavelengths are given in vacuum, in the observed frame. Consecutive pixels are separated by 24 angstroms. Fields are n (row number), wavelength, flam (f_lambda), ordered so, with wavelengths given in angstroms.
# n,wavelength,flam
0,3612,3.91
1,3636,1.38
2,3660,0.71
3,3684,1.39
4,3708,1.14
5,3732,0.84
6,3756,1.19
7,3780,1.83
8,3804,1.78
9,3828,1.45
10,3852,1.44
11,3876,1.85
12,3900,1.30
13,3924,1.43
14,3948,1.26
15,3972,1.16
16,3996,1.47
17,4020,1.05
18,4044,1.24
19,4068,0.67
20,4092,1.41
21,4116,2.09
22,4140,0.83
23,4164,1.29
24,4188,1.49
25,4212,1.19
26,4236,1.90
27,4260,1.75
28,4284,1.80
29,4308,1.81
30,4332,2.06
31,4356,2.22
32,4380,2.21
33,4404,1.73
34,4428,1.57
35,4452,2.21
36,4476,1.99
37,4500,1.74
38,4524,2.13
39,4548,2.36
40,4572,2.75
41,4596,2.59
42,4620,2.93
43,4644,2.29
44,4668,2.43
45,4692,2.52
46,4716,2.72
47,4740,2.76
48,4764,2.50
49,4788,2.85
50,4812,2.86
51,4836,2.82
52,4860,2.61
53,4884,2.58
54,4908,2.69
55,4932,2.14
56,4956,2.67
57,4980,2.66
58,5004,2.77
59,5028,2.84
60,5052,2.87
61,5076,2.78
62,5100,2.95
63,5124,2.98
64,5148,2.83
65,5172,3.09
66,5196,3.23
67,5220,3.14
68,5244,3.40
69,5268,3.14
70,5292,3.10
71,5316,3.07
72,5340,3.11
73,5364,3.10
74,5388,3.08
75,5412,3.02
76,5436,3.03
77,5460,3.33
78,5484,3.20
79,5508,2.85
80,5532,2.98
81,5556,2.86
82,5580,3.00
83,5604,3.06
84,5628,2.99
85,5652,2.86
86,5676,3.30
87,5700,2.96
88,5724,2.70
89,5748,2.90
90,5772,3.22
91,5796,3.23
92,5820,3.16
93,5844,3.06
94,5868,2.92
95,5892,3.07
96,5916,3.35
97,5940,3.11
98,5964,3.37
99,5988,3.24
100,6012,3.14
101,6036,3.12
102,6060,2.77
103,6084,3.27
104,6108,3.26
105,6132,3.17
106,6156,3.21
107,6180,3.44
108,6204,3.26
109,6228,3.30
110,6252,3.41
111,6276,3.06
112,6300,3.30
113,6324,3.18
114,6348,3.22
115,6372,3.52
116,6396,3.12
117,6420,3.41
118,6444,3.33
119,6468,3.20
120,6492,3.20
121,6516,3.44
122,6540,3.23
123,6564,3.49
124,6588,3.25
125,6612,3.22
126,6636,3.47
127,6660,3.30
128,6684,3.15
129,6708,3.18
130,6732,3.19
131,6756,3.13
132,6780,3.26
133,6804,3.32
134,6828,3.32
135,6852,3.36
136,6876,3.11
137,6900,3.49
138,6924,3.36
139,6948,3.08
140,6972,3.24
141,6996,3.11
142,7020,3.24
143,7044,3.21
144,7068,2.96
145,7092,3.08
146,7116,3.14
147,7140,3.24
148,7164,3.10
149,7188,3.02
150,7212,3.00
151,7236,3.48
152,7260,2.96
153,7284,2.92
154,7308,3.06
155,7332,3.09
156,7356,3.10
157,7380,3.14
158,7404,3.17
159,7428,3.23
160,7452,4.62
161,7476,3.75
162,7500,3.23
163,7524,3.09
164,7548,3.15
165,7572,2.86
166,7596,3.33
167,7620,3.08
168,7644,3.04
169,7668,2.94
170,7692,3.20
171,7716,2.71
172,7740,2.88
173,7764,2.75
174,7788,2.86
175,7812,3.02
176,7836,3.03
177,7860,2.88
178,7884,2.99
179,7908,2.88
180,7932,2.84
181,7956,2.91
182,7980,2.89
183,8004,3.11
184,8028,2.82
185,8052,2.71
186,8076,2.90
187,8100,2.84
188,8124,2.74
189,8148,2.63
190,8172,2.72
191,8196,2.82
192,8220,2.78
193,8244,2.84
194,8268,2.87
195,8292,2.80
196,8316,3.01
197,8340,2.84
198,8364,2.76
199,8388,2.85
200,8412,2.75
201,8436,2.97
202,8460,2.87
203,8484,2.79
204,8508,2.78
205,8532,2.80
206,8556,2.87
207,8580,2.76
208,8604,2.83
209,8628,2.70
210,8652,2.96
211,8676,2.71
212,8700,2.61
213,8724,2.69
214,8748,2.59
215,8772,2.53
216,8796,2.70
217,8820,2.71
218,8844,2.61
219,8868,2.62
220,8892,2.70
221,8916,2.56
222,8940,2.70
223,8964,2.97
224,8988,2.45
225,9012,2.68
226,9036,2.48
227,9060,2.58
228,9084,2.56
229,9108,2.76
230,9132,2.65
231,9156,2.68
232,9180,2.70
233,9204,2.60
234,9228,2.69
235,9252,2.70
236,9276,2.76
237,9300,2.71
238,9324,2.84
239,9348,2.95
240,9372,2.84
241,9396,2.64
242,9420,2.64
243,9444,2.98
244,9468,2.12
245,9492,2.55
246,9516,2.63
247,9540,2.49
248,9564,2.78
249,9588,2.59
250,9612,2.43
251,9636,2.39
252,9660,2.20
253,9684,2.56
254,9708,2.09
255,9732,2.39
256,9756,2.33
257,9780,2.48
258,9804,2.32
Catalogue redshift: 0.136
